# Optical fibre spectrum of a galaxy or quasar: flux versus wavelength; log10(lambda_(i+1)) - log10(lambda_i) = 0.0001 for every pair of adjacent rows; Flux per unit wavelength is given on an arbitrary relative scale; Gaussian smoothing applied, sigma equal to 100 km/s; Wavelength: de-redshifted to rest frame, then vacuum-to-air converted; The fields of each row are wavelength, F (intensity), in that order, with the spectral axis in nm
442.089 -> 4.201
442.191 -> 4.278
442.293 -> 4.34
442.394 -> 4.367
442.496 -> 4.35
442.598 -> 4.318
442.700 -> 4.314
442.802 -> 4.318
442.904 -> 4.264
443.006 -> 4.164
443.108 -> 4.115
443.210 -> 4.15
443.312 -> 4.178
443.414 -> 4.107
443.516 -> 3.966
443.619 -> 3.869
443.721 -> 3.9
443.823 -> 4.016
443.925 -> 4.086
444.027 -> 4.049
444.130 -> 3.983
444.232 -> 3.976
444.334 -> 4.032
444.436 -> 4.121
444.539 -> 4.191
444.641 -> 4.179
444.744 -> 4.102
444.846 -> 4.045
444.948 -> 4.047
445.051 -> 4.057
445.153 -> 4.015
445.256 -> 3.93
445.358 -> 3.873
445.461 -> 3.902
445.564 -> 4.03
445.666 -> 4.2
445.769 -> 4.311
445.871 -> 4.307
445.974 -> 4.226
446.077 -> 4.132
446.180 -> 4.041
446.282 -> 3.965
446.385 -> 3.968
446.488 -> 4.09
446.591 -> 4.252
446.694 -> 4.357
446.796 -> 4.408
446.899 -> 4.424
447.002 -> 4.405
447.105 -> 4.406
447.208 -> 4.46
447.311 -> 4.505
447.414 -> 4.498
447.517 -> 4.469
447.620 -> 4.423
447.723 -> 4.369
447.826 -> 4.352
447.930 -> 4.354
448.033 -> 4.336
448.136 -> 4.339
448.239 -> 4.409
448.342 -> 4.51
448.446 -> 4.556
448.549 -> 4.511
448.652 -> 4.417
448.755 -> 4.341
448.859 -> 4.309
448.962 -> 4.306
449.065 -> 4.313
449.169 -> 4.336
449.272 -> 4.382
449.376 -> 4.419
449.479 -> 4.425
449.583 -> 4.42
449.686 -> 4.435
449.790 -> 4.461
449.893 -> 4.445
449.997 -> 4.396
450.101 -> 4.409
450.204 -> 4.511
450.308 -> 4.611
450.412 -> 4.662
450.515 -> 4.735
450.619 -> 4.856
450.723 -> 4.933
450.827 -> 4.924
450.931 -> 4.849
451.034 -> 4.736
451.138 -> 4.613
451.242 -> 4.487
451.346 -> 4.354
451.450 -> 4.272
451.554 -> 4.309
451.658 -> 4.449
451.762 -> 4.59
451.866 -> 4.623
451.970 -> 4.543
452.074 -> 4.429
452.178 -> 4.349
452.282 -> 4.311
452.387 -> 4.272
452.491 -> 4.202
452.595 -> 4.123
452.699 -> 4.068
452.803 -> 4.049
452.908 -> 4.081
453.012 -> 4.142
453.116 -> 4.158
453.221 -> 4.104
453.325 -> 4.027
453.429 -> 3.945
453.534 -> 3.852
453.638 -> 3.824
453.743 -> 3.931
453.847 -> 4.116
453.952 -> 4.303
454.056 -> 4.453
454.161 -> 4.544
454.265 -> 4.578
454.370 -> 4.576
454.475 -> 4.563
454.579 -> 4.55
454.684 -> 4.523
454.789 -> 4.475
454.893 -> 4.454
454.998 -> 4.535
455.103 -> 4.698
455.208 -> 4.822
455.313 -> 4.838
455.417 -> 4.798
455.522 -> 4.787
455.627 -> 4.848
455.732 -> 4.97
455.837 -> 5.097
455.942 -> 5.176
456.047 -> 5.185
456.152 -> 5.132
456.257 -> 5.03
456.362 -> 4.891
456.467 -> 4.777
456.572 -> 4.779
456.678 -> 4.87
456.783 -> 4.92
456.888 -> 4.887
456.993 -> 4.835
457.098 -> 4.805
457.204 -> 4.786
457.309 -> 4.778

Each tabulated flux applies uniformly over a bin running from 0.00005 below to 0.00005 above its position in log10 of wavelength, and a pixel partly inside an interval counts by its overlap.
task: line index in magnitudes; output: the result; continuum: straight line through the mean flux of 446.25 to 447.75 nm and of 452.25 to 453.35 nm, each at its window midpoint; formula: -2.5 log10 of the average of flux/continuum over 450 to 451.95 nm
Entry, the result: -0.10 mag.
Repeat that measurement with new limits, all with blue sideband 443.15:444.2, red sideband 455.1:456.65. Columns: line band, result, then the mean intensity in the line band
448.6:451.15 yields -0.01 mag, 4.53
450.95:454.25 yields 0.10 mag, 4.28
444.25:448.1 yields 0.00 mag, 4.21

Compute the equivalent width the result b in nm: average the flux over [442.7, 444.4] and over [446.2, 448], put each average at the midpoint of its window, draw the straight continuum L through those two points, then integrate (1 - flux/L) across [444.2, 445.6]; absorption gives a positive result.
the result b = 0.05 nm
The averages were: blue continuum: 4.08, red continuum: 4.33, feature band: 4.04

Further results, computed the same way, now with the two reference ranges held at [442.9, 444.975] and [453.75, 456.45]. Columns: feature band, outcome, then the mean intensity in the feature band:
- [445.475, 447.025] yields 0.00 nm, 4.2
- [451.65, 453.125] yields 0.08 nm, 4.29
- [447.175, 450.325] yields -0.05 nm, 4.42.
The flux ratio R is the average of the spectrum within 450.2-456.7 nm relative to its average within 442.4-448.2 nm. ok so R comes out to 1.1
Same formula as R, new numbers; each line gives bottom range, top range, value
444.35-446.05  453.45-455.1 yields 1.06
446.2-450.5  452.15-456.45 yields 1.02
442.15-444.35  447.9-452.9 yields 1.07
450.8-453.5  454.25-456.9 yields 1.11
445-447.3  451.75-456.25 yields 1.07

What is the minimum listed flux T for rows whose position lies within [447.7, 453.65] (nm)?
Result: 3.824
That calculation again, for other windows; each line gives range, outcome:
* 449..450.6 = 4.313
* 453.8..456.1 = 4.116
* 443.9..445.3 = 3.93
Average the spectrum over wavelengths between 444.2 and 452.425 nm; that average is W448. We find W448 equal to 4.36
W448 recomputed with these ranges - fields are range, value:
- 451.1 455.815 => 4.39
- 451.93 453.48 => 4.19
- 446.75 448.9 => 4.42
